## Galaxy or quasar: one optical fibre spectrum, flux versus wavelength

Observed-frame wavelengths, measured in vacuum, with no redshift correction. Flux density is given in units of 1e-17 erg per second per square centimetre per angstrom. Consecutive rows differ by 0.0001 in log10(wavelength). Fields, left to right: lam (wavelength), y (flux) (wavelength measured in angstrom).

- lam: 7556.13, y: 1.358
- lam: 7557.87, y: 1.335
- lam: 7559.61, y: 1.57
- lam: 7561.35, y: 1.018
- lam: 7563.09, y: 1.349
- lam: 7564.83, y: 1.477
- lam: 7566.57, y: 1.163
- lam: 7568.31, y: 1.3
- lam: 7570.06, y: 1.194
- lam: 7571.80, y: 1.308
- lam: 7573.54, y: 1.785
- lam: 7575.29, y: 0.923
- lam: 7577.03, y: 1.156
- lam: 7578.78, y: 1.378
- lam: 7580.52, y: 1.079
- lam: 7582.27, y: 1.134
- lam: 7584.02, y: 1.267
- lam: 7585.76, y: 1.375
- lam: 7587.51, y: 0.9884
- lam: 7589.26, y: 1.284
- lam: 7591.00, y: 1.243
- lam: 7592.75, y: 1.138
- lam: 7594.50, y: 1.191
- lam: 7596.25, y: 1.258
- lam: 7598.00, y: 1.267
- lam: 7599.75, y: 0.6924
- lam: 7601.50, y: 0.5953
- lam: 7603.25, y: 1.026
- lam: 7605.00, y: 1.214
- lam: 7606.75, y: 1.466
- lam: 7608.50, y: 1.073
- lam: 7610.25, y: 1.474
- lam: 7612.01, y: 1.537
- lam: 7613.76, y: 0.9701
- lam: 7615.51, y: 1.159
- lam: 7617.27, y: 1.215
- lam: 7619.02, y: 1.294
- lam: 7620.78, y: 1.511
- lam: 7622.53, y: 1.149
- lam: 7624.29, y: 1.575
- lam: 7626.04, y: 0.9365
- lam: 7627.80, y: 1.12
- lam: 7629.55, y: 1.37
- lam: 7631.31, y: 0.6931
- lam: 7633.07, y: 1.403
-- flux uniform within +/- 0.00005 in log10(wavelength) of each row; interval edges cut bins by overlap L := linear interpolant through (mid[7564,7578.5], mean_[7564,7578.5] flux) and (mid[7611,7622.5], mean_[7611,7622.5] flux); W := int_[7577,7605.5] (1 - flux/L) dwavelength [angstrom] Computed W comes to 3.3 angstrom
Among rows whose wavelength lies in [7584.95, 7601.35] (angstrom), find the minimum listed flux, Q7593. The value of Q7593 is 0.6924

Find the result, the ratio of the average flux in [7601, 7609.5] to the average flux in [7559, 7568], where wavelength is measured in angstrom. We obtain 0.8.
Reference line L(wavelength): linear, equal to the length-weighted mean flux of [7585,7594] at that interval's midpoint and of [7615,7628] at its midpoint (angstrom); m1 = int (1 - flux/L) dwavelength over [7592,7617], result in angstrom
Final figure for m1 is 1.6 angstrom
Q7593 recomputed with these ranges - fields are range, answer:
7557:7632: 0.5953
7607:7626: 0.9701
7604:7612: 1.073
